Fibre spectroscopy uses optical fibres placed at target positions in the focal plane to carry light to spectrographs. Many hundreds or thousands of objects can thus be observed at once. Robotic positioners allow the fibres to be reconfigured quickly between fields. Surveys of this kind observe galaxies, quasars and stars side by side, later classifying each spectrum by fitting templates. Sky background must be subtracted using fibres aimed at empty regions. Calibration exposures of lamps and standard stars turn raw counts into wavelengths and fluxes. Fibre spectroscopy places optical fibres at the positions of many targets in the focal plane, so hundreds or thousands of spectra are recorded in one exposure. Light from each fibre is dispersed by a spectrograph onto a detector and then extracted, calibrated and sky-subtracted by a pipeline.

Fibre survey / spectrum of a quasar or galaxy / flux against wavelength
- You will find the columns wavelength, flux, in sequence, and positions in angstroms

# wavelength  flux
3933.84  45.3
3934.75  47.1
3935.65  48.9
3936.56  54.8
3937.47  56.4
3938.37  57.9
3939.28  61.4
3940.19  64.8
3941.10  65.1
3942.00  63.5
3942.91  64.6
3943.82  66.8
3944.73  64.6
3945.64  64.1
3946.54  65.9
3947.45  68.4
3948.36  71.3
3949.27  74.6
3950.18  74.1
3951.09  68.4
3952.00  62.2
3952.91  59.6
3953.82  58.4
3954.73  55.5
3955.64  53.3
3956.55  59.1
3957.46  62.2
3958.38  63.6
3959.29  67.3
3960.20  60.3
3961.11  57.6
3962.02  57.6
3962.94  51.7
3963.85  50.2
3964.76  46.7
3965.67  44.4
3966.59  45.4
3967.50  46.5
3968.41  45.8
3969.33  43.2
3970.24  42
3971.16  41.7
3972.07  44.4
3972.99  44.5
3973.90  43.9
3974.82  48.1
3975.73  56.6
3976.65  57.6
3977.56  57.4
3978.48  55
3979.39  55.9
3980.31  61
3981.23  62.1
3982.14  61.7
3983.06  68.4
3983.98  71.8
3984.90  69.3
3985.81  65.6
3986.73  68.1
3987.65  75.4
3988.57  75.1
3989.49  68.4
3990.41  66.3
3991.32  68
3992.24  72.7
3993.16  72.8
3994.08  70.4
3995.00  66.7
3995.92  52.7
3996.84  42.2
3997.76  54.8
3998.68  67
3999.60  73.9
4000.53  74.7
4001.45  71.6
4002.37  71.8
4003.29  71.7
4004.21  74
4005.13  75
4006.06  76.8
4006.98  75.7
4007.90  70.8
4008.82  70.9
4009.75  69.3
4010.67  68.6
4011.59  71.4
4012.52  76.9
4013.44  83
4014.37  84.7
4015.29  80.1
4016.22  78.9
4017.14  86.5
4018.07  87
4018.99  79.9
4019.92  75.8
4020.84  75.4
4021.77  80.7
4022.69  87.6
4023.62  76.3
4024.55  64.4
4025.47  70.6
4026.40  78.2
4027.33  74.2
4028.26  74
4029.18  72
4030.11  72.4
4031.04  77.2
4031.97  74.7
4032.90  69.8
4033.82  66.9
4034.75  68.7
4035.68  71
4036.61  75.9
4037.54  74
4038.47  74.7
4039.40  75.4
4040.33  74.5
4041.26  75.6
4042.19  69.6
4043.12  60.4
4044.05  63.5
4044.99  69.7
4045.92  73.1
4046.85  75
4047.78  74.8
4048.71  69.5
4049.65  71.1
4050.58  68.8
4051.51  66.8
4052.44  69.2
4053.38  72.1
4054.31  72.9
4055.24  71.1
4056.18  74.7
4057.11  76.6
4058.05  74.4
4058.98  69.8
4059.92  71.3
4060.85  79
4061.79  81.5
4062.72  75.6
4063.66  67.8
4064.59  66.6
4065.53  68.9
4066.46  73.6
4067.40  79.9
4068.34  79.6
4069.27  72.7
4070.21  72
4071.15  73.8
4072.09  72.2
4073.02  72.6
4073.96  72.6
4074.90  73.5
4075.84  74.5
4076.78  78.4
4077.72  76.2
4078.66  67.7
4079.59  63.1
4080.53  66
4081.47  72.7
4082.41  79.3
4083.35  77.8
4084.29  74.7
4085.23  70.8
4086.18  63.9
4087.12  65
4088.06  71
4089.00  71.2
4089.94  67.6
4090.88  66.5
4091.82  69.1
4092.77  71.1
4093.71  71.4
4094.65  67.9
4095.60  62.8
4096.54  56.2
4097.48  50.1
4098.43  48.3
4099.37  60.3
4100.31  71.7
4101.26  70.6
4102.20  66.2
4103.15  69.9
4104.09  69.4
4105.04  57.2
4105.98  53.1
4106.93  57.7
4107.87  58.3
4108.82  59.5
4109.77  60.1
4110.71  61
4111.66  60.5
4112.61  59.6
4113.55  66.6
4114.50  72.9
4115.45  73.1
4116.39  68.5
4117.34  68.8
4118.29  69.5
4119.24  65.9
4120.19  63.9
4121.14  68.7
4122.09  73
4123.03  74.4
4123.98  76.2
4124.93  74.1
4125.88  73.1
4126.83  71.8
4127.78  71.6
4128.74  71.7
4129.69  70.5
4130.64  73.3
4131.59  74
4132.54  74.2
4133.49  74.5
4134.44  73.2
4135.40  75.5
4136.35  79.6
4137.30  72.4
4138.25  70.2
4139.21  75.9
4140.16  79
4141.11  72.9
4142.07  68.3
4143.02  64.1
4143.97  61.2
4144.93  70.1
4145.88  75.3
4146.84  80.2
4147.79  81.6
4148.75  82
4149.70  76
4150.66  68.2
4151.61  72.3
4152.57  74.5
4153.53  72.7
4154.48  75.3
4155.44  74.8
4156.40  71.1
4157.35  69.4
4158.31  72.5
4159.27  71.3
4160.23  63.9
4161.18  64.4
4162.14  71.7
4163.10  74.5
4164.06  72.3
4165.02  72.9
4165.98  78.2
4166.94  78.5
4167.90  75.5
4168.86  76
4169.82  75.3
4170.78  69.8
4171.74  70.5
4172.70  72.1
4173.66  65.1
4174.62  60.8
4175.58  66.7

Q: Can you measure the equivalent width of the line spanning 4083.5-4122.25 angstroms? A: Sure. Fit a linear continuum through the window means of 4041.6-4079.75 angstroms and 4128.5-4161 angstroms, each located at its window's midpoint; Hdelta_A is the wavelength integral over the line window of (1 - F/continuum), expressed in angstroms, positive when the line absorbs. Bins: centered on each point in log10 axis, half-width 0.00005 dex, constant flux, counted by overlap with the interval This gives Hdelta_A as 3.9 angstroms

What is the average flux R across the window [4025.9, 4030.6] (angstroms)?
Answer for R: 74.1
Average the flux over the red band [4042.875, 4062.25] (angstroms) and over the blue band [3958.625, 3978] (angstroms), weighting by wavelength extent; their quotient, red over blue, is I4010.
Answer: 1.43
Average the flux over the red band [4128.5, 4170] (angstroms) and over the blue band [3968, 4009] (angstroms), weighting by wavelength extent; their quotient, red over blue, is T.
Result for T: 1.2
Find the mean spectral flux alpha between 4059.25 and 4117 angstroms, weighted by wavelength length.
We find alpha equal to 68.4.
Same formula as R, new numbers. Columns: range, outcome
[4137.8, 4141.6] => 74.4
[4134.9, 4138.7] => 74.4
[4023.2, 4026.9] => 72.3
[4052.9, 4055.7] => 72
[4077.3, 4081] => 68.3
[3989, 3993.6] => 69.7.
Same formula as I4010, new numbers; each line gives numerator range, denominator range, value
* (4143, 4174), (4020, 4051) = 1.00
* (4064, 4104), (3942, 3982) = 1.22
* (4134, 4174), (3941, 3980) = 1.28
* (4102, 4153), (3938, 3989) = 1.18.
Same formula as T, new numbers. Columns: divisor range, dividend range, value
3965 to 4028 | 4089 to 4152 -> 1.04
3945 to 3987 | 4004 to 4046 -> 1.29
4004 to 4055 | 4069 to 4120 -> 0.91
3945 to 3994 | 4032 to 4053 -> 1.19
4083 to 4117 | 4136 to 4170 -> 1.12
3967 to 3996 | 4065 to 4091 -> 1.21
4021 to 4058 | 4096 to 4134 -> 0.92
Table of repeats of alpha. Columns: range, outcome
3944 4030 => 65.4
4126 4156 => 73.4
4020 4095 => 72.4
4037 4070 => 72.4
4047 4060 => 71.7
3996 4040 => 73.6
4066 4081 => 73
